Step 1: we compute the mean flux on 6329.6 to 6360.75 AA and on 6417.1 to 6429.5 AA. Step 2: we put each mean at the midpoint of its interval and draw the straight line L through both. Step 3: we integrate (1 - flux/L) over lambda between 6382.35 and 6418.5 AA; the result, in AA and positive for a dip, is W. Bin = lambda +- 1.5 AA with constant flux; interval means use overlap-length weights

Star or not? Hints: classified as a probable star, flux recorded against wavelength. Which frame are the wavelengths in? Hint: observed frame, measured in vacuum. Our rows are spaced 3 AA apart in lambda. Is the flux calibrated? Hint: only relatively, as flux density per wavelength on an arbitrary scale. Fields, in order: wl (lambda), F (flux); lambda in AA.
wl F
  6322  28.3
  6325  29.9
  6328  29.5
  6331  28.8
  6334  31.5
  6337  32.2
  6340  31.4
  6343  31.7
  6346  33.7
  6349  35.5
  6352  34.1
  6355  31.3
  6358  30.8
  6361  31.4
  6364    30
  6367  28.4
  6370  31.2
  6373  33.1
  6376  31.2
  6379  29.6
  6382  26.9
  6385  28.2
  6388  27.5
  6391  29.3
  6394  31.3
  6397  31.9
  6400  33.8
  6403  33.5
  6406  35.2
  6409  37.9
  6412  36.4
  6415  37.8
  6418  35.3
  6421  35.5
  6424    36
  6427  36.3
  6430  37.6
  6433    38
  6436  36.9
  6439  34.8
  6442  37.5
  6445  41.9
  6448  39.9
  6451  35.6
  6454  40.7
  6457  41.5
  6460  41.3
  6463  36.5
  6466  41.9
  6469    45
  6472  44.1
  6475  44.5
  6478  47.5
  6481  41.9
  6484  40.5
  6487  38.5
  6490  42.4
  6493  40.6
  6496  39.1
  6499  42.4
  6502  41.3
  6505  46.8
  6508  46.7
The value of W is 2.0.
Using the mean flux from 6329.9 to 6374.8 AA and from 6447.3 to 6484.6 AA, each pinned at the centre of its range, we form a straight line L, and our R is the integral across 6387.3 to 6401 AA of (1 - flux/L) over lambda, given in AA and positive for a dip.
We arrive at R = 1.76 AA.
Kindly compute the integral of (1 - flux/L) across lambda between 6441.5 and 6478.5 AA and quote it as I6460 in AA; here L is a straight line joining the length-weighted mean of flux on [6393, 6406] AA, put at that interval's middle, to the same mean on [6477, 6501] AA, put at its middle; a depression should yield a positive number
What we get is -2.4 AA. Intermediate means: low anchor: 33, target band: 41.3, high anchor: 41.5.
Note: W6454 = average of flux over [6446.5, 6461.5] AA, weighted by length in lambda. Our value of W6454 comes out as 39.8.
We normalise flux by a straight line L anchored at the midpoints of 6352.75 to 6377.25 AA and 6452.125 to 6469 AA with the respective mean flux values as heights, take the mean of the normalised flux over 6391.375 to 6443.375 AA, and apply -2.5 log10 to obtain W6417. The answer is 0.03 mag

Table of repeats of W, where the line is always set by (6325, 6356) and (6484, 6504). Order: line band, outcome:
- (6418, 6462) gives -0.33 AA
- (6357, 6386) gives 3.08 AA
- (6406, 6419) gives -0.23 AA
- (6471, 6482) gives -1.33 AA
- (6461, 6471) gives -0.53 AA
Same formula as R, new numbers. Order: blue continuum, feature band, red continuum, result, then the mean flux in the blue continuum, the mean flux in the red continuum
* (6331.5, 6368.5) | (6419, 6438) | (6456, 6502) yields 0.63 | 31.8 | 41.8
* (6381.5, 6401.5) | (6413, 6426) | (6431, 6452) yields -0.68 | 30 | 37.8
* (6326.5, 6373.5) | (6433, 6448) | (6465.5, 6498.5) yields 0.37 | 31.5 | 42.4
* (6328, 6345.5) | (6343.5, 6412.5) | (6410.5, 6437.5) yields 3.97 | 31.1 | 36.6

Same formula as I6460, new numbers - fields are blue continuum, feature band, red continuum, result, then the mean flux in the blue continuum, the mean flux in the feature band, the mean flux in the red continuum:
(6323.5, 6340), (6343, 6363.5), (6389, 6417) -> -0.68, 30.5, 32.6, 34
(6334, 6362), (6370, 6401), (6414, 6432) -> 3.74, 32.4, 30.3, 36.4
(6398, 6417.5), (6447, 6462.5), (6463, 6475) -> 0.61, 35.6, 39.6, 42.9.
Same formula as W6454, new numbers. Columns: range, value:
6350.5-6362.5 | 31.9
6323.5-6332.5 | 29.4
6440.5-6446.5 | 39.7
